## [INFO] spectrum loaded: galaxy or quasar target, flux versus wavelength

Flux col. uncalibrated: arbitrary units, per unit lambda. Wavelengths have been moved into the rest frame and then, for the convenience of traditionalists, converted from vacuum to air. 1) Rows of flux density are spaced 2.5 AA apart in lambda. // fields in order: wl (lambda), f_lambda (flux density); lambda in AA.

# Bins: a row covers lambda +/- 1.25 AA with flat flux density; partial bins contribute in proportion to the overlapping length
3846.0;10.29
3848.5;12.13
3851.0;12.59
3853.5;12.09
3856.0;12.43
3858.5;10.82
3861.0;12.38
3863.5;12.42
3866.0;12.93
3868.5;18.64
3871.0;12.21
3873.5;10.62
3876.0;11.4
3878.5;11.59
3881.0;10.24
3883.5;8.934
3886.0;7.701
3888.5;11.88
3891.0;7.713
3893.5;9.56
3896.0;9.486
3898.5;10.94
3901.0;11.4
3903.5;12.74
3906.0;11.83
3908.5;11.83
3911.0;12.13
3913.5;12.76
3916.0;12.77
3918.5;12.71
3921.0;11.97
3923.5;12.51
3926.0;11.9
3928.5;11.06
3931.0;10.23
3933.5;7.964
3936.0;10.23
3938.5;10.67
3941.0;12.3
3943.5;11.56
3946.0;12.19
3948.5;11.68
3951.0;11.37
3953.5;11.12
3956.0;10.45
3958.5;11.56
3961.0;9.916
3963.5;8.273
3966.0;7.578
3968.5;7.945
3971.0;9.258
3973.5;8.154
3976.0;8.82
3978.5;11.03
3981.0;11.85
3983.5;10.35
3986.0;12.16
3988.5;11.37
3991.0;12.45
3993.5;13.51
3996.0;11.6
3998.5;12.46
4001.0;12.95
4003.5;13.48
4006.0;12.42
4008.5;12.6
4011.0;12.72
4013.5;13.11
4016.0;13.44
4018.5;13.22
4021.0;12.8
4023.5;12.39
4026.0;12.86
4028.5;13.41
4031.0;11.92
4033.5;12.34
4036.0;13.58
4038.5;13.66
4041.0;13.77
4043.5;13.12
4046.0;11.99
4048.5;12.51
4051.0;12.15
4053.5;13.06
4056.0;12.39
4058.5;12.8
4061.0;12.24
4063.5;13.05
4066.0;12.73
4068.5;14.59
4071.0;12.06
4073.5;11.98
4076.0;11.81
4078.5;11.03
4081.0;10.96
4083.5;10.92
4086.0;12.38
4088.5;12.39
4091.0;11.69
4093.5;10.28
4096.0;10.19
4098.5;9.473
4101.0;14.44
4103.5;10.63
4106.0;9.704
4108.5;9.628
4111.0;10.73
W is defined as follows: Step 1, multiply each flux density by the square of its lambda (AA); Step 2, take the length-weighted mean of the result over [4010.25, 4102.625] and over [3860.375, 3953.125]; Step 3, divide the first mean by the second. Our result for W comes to 1.2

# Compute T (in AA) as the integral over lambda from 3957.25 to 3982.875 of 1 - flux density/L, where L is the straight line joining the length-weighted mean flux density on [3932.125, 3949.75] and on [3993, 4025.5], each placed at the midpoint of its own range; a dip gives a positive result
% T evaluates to 5.0 AA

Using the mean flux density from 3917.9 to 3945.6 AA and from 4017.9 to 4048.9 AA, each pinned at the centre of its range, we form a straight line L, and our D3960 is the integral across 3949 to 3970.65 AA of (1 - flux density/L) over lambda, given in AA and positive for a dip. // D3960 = 3.4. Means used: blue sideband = 11.2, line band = 9.82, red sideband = 12.9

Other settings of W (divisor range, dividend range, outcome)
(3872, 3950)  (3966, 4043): 1.14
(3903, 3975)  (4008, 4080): 1.23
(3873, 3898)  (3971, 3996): 1.17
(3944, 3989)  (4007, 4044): 1.30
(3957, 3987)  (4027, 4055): 1.37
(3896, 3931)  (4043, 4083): 1.12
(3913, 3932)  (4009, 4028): 1.13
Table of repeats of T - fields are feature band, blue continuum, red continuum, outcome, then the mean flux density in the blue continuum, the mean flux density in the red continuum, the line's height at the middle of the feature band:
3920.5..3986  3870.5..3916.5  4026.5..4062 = 6.5 AA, 10.9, 12.8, 11.6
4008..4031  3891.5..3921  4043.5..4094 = -1.7 AA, 11.6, 12.2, 12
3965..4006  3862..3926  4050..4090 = 3.2 AA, 11.6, 12.3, 11.9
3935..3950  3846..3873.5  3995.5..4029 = 1.5 AA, 12.6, 12.8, 12.7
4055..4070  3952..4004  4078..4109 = -2.7 AA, 10.7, 11.1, 11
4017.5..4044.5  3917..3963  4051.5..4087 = -2.4 AA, 11.1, 12.3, 11.9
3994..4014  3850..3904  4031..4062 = -0.4 AA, 11.4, 12.8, 12.4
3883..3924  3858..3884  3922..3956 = 1.8 AA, 12.1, 11.1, 11.7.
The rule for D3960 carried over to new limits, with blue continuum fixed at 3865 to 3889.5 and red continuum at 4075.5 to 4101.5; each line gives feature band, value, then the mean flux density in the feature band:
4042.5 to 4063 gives -2.13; 12.5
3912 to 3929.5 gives -1.08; 12.3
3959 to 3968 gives 2.12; 8.78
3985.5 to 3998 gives -0.86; 12.2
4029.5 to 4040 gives -1.40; 12.9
